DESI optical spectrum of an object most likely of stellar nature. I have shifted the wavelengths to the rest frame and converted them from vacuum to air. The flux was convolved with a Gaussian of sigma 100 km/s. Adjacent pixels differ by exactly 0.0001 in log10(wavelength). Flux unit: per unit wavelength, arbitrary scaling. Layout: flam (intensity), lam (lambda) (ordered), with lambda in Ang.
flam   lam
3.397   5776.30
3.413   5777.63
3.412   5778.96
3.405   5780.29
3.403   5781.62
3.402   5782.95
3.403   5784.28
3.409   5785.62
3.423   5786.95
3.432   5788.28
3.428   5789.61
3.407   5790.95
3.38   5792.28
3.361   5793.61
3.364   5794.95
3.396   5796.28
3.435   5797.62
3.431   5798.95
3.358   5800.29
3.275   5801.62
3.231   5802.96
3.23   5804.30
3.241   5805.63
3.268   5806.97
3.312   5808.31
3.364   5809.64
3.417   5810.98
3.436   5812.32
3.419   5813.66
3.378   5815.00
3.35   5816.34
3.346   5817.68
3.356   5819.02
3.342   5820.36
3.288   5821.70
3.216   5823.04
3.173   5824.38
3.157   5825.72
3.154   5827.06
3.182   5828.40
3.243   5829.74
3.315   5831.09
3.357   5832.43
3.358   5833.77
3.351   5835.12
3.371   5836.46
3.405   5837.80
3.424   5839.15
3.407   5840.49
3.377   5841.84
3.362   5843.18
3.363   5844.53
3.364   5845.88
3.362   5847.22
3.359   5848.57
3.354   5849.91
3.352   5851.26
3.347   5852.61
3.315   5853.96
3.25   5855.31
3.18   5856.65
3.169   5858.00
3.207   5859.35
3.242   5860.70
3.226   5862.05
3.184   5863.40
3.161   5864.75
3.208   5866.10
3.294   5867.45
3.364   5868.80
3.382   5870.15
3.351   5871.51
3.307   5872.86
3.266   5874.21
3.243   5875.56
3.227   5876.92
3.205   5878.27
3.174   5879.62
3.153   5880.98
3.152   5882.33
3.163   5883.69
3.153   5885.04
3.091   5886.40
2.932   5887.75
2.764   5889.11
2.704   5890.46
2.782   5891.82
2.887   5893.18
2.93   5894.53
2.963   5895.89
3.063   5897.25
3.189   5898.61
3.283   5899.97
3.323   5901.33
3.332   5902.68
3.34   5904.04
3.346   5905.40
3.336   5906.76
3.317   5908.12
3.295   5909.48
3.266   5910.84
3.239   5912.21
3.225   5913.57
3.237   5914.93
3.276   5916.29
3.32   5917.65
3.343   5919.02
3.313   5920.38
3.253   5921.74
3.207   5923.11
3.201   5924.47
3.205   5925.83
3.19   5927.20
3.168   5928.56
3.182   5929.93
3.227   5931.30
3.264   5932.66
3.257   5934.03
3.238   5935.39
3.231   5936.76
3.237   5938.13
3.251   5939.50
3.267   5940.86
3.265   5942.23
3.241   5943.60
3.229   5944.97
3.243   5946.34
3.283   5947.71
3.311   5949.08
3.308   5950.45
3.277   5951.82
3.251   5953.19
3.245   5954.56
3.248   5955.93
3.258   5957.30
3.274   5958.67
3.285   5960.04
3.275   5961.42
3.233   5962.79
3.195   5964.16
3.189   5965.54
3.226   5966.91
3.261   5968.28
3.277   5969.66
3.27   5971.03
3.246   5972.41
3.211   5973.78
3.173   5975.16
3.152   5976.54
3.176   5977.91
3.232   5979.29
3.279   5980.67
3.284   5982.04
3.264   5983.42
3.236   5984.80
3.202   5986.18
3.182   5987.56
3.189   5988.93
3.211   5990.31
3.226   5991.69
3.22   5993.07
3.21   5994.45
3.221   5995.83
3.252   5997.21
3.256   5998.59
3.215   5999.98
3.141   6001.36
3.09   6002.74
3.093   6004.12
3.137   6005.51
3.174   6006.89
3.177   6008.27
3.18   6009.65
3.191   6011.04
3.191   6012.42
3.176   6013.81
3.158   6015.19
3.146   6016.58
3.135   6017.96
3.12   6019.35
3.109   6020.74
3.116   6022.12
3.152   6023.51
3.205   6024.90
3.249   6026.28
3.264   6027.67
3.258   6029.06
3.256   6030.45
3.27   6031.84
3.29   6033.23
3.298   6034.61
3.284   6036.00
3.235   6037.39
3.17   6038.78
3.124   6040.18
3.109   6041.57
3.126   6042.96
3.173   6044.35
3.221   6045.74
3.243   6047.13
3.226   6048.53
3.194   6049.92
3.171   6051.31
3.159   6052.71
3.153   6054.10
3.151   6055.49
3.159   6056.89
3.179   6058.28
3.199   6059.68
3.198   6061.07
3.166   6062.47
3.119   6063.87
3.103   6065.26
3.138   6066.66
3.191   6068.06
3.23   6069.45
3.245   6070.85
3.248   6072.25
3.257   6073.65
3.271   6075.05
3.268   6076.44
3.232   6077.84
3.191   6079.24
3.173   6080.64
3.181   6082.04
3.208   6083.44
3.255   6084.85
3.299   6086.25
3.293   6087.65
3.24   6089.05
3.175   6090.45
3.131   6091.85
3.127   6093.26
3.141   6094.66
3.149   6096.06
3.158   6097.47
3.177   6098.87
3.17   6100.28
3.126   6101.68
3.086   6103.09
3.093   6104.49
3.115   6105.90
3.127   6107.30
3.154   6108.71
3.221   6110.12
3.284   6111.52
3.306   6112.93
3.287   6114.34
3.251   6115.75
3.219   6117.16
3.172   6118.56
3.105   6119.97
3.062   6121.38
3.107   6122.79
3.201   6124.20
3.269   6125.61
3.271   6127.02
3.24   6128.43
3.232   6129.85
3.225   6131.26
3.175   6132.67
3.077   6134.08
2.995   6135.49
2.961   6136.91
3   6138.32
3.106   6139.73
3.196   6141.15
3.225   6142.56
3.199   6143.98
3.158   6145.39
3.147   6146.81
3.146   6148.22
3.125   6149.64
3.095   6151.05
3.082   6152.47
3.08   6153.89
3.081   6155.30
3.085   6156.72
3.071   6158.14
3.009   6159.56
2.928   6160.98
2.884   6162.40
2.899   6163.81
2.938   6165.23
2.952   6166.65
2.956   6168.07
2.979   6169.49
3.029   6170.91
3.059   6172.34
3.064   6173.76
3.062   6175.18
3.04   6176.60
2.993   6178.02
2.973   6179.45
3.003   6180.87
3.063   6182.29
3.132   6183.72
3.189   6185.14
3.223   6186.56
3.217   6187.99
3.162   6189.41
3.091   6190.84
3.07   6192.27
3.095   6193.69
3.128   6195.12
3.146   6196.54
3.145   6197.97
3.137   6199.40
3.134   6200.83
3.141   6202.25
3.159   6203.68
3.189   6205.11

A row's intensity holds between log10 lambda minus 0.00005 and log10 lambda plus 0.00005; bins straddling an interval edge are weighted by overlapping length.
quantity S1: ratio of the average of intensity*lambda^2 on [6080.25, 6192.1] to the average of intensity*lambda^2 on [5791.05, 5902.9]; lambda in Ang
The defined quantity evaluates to 1.06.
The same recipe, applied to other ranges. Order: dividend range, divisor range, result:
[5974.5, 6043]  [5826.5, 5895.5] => 1.04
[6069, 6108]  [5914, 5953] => 1.03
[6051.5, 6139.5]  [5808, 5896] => 1.06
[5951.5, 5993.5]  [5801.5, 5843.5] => 1.03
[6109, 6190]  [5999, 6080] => 1.01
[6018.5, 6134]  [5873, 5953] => 1.05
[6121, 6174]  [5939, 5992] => 1.01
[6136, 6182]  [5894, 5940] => 1.02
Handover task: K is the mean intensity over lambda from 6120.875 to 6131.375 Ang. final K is 3.2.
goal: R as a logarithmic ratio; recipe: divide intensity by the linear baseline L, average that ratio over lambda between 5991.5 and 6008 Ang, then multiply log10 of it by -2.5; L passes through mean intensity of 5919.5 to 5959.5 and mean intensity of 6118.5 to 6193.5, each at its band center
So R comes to 0.01 mag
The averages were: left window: 3.25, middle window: 3.18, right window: 3.09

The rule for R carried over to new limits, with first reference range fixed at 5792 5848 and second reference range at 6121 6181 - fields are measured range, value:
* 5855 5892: 0.042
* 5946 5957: -0.014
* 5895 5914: 0.007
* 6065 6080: -0.028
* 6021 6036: -0.022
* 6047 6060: -0.009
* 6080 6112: -0.019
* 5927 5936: 0.008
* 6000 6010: 0.014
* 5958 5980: -0.004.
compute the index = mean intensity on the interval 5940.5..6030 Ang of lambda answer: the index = 3.22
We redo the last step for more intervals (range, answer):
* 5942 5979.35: 3.24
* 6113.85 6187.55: 3.1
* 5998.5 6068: 3.18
